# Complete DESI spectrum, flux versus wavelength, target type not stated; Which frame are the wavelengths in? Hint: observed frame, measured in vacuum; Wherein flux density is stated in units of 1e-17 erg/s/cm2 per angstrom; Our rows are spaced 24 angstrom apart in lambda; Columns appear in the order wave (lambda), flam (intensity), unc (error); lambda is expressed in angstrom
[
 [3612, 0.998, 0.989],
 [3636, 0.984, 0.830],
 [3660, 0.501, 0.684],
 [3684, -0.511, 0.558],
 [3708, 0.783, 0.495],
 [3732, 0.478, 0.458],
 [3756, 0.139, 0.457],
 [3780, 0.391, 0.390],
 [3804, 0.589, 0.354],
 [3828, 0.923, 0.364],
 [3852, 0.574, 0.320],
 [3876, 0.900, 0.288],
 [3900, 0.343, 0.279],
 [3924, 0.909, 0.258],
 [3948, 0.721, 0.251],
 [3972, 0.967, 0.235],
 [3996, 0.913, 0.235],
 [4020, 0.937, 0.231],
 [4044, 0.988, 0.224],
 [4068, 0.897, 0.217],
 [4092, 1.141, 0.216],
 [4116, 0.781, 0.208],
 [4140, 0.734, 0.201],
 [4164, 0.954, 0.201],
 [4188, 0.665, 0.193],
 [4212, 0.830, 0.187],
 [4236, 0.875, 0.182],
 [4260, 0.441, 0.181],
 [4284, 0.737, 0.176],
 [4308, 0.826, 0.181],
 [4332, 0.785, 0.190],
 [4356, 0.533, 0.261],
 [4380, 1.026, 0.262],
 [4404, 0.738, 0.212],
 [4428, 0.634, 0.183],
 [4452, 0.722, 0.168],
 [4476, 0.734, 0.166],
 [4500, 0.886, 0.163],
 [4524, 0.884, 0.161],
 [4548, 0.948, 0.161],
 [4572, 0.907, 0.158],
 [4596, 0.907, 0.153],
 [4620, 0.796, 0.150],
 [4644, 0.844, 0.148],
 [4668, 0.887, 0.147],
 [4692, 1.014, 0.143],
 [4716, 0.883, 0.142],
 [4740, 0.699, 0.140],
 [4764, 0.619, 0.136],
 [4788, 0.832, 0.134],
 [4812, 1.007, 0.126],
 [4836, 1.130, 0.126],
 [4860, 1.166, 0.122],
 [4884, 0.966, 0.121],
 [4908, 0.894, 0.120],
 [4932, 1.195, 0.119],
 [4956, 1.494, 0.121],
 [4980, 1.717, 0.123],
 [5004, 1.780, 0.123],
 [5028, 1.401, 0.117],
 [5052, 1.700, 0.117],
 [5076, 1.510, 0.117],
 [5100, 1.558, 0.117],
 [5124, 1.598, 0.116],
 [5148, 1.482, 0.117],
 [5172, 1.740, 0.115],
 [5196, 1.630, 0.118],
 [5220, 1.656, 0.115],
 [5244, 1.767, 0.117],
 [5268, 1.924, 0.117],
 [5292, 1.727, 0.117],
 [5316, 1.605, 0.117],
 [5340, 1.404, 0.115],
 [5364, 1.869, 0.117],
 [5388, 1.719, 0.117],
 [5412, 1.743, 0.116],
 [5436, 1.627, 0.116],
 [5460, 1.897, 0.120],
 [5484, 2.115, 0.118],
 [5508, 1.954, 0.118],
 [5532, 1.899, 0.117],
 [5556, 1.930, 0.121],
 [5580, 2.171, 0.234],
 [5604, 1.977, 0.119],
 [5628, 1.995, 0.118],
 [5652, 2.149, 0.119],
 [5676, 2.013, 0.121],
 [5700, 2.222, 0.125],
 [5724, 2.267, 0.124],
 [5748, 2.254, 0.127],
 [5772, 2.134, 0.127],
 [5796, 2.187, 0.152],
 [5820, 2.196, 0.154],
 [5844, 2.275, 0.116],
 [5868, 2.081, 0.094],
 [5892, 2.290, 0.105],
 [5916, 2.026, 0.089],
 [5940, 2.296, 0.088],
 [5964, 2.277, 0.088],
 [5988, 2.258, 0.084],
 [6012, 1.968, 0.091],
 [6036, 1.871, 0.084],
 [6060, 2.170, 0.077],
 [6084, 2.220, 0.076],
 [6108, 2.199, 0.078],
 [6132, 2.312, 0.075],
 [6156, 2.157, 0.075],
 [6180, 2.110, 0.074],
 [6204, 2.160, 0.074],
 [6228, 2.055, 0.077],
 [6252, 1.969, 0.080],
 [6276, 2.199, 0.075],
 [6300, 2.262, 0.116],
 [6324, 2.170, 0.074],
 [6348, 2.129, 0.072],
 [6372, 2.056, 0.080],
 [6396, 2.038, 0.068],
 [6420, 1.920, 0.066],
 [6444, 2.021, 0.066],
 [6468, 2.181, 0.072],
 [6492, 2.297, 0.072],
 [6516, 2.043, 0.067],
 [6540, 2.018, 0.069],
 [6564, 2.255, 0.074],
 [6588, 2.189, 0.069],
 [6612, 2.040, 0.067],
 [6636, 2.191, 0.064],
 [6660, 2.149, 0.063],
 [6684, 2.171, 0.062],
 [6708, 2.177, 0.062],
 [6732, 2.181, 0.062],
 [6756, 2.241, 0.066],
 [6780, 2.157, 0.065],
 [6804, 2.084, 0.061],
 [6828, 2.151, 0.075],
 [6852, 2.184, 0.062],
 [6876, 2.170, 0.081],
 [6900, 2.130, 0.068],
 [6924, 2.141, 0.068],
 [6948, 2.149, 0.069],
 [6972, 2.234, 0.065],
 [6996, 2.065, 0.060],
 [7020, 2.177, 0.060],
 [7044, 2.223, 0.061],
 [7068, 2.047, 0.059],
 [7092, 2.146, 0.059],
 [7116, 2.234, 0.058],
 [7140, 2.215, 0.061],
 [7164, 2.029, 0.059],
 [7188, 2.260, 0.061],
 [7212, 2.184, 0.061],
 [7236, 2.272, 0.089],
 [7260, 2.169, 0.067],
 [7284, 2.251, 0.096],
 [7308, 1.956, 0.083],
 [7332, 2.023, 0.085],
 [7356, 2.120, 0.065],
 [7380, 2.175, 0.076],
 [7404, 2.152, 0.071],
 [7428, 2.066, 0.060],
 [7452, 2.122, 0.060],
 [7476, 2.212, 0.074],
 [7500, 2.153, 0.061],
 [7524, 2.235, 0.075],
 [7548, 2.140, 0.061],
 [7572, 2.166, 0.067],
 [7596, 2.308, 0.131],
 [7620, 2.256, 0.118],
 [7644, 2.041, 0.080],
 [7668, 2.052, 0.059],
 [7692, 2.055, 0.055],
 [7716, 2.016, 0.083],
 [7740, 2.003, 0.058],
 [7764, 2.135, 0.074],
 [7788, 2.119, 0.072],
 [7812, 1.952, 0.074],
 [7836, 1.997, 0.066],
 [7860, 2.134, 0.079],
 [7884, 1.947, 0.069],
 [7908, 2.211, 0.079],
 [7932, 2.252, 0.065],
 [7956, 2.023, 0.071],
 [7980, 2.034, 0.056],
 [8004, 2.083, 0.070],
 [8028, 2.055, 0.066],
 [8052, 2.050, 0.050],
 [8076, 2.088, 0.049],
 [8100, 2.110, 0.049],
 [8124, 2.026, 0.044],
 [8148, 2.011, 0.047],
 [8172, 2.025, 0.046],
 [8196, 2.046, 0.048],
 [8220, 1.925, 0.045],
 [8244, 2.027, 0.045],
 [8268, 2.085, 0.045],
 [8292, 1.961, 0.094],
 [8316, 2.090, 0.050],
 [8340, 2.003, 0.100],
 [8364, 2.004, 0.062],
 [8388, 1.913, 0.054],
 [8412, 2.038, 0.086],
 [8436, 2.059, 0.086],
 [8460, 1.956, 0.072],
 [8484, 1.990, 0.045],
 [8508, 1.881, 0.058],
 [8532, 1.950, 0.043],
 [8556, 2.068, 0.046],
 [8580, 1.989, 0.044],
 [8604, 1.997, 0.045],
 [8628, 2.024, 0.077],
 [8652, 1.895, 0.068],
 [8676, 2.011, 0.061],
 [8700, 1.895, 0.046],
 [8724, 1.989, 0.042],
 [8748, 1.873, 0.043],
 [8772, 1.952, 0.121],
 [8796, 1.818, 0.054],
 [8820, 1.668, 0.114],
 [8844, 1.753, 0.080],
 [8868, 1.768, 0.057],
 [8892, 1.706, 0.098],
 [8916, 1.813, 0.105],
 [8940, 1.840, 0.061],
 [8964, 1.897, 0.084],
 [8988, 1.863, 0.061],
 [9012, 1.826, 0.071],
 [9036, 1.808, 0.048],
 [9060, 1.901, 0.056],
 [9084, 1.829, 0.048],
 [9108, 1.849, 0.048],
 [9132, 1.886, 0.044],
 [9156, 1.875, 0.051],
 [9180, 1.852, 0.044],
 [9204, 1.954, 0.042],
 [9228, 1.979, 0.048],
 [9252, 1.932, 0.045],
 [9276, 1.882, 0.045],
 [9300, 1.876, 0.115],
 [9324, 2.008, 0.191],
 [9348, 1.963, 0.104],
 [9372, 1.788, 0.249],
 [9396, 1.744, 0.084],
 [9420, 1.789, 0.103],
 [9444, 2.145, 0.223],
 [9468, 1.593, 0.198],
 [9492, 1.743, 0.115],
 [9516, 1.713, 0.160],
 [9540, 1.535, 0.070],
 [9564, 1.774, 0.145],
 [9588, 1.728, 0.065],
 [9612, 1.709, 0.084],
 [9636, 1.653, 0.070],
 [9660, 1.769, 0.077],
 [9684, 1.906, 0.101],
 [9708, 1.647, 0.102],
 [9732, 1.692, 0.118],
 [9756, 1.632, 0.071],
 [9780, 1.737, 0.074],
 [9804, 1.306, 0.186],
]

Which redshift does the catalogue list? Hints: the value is 0.239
